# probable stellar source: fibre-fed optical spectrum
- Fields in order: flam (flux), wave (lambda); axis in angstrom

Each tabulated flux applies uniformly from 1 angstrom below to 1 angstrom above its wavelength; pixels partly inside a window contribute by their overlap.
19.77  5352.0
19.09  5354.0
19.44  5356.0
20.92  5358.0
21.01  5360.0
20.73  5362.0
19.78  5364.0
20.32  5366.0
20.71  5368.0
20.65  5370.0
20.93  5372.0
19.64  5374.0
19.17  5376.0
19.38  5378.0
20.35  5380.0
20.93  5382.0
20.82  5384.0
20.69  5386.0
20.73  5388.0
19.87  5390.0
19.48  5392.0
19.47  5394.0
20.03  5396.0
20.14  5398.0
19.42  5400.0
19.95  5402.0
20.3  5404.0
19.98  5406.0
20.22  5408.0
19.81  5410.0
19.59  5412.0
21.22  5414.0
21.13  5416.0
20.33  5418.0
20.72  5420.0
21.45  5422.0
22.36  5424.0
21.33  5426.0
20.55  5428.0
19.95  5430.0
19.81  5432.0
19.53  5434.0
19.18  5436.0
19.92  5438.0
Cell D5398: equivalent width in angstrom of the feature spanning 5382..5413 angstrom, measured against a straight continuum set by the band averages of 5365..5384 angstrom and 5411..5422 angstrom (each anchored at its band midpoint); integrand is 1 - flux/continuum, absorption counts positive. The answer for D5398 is 0.6 angstrom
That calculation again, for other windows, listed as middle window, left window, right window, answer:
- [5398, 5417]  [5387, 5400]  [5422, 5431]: 0.2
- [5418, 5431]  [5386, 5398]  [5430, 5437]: -0.9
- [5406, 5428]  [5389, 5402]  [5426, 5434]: -0.8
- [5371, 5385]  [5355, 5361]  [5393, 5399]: 0.0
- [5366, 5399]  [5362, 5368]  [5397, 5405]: -0.1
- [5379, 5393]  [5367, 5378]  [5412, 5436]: -0.1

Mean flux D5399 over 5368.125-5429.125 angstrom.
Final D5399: 20.4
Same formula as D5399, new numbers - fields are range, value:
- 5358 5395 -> 20.3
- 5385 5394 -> 20.1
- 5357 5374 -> 20.6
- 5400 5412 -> 20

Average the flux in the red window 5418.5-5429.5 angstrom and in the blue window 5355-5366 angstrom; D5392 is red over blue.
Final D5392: 1.04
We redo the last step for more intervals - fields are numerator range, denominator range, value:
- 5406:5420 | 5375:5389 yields 1.00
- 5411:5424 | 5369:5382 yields 1.04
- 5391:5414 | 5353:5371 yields 0.98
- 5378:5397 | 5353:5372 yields 0.99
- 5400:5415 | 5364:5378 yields 1.00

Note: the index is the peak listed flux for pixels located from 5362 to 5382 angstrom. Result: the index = 20.93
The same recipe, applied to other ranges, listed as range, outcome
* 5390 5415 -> 21.22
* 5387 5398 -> 20.73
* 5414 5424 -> 22.36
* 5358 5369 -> 21.01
